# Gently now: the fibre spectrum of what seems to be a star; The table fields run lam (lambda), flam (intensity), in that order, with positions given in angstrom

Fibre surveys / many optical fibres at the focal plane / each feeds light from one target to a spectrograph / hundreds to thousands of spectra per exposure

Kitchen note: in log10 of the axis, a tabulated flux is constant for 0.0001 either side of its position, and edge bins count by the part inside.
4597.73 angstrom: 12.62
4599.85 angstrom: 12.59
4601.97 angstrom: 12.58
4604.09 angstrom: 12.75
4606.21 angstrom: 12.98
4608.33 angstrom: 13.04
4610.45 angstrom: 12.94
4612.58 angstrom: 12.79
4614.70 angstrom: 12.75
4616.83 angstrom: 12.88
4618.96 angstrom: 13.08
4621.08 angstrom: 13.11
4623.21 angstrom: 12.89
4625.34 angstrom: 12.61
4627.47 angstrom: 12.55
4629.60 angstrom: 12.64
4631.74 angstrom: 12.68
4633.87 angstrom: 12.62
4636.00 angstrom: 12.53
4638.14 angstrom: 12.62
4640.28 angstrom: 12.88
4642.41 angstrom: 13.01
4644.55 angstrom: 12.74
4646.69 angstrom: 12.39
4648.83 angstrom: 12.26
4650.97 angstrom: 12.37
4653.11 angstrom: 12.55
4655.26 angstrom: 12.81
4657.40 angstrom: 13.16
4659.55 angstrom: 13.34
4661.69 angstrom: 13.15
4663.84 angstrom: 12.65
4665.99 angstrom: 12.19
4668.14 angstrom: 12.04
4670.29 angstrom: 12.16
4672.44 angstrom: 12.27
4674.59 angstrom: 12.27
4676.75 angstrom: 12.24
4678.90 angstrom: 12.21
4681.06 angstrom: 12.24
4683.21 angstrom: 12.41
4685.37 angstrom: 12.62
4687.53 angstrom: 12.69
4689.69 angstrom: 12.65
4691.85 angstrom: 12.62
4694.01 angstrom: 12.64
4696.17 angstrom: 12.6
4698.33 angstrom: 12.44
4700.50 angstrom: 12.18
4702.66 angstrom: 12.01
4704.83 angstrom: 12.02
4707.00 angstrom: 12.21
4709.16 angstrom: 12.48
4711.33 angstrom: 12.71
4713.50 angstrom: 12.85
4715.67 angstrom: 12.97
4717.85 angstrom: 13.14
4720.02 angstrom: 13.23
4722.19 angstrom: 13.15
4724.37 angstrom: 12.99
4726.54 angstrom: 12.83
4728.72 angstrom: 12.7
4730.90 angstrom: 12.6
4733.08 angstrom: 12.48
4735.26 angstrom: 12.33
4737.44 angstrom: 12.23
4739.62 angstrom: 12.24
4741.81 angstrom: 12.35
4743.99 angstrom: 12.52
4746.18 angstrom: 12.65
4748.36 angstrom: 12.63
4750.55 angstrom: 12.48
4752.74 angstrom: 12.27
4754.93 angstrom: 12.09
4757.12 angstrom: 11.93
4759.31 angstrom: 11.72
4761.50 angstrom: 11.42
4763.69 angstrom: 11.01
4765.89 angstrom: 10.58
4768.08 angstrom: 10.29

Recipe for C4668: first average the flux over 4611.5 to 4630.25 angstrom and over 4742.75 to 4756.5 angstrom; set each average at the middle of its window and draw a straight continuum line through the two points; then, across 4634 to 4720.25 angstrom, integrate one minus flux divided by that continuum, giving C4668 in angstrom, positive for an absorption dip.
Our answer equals 0.6 angstrom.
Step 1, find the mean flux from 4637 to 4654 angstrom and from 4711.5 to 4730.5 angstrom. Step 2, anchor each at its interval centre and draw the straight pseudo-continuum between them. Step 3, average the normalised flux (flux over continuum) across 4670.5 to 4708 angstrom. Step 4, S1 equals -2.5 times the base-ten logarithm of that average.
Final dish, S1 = 0.038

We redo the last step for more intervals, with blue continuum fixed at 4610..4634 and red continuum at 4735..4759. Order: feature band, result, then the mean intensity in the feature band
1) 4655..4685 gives 0.01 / 12.5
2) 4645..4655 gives 0.02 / 12.4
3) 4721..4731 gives -0.04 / 12.9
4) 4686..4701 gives 0.00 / 12.6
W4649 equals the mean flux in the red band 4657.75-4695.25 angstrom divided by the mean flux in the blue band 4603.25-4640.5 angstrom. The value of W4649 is 0.98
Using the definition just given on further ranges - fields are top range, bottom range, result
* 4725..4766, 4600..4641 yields 0.96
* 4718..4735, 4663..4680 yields 1.05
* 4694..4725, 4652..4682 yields 1.01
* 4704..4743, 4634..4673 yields 1.00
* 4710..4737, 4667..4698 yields 1.03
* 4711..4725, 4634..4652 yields 1.03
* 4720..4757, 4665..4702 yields 1.01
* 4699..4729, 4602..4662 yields 0.99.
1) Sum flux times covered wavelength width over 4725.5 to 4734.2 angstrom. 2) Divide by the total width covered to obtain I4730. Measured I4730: 12.6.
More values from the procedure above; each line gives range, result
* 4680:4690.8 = 12.5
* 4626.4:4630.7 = 12.6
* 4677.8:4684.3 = 12.3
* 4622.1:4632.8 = 12.7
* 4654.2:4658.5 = 13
